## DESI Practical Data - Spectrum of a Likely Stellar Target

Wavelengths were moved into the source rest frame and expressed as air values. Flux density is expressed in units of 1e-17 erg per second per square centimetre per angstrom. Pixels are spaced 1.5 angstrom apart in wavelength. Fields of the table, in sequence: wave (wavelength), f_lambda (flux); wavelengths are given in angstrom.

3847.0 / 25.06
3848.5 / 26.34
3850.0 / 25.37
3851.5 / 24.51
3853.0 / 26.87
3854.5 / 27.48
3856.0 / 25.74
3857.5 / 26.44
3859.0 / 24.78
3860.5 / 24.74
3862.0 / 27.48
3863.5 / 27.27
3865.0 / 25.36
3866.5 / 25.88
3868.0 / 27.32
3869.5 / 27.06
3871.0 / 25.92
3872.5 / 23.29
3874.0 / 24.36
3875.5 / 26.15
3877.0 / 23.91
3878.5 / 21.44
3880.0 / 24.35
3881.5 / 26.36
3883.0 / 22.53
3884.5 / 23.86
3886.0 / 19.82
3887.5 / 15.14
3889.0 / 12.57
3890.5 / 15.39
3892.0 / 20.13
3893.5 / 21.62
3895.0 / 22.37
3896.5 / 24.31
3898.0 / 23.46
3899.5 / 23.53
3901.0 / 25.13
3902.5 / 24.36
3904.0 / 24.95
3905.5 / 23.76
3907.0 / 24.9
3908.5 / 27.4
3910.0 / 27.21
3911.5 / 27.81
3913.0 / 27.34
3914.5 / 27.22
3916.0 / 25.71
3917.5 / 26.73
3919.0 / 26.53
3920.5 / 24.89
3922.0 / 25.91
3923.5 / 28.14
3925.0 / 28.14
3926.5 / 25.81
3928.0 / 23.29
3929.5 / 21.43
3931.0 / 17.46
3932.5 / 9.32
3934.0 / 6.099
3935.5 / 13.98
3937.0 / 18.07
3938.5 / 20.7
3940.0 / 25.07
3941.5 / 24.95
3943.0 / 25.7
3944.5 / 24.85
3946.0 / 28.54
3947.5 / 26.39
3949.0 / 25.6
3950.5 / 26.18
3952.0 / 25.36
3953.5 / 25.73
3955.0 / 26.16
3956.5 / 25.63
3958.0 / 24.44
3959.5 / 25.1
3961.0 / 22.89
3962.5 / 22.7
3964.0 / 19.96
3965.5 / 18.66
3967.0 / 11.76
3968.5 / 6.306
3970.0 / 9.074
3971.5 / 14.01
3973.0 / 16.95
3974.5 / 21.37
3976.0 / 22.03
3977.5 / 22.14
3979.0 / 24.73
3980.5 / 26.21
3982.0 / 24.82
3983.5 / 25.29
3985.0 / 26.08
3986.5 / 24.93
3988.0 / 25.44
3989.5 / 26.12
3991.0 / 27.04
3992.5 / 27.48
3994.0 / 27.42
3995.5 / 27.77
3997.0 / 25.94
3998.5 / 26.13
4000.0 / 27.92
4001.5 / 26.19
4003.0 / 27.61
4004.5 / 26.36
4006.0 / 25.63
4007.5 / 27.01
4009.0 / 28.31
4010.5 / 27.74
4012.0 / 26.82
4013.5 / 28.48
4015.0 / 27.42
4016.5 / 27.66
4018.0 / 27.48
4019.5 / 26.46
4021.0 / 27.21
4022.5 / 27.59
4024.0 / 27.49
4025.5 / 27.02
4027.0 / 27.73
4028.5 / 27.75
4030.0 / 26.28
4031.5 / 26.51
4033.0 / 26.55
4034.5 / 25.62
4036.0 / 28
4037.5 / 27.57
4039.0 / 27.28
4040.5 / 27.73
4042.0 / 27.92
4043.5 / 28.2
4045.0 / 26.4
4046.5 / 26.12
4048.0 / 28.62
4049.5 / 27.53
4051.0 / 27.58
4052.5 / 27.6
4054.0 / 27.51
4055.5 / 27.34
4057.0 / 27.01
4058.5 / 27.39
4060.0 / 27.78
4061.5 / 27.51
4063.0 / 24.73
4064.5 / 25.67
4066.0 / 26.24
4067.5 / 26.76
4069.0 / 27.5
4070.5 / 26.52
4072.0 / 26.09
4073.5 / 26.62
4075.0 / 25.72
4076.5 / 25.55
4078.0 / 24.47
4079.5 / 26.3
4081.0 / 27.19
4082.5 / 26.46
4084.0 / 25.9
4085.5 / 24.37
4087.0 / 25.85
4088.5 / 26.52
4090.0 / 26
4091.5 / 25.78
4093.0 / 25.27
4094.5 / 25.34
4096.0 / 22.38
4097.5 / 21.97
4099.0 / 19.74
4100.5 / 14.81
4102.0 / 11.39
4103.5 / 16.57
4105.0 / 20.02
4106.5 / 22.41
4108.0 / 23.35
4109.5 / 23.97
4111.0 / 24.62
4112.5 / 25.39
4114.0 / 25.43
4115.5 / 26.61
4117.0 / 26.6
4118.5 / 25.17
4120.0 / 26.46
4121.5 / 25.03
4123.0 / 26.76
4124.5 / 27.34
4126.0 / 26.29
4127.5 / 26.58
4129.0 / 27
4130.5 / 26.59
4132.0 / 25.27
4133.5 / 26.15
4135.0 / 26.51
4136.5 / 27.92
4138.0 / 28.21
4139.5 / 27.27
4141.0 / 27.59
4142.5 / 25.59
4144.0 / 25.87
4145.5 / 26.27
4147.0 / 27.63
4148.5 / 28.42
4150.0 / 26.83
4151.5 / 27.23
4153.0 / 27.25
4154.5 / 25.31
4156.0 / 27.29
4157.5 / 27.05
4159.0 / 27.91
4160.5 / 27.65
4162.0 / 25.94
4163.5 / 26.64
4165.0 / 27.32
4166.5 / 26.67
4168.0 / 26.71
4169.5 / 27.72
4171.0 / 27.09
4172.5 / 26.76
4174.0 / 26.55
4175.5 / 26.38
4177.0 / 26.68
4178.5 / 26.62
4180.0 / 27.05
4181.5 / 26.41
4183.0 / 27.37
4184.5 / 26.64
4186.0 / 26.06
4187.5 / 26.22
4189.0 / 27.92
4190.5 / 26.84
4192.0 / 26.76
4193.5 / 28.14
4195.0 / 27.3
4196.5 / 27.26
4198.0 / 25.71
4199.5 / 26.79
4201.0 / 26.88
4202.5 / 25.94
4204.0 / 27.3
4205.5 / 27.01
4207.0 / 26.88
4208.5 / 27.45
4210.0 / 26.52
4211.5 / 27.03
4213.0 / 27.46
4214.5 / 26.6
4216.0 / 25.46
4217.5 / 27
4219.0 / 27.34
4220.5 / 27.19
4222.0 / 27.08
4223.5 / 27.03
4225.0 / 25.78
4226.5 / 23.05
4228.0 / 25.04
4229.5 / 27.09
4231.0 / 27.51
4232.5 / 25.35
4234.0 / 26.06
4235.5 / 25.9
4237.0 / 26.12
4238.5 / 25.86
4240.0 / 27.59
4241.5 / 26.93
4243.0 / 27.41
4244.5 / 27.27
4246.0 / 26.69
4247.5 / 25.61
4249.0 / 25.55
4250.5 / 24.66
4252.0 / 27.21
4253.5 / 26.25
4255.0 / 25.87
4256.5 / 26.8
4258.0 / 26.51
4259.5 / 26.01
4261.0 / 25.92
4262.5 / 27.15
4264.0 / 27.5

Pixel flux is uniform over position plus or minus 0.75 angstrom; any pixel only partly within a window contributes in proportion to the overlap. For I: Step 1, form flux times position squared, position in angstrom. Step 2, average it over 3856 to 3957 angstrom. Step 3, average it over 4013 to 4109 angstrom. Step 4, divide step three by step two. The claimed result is 1.17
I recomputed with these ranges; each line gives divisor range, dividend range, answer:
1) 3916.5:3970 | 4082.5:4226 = 1.30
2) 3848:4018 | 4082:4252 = 1.22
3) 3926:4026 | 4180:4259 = 1.27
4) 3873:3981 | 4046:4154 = 1.24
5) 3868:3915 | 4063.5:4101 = 1.17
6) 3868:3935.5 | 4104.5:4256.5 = 1.32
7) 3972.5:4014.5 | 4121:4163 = 1.12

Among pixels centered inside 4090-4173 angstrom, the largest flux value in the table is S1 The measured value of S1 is 28.42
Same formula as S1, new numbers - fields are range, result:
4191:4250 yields 28.14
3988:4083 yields 28.62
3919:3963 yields 28.54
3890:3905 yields 25.13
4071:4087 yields 27.19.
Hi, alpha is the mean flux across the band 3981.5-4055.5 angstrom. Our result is 27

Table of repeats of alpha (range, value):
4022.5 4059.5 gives 27.3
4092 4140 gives 24.2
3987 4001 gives 26.8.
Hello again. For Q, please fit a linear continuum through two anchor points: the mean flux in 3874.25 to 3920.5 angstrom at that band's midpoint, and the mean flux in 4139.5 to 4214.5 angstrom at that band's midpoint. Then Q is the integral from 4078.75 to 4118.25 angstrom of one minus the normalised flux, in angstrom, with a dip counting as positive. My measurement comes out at 3.7 angstrom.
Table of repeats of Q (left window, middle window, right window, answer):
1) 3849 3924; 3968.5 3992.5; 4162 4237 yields 2.9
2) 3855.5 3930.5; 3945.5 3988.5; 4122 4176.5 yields 5.0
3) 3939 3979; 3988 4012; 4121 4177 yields -4.2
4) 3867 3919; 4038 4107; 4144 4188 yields 1.5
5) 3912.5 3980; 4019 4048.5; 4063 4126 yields -4.7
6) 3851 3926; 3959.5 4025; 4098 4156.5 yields 1.6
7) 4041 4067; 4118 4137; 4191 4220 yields 0.4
